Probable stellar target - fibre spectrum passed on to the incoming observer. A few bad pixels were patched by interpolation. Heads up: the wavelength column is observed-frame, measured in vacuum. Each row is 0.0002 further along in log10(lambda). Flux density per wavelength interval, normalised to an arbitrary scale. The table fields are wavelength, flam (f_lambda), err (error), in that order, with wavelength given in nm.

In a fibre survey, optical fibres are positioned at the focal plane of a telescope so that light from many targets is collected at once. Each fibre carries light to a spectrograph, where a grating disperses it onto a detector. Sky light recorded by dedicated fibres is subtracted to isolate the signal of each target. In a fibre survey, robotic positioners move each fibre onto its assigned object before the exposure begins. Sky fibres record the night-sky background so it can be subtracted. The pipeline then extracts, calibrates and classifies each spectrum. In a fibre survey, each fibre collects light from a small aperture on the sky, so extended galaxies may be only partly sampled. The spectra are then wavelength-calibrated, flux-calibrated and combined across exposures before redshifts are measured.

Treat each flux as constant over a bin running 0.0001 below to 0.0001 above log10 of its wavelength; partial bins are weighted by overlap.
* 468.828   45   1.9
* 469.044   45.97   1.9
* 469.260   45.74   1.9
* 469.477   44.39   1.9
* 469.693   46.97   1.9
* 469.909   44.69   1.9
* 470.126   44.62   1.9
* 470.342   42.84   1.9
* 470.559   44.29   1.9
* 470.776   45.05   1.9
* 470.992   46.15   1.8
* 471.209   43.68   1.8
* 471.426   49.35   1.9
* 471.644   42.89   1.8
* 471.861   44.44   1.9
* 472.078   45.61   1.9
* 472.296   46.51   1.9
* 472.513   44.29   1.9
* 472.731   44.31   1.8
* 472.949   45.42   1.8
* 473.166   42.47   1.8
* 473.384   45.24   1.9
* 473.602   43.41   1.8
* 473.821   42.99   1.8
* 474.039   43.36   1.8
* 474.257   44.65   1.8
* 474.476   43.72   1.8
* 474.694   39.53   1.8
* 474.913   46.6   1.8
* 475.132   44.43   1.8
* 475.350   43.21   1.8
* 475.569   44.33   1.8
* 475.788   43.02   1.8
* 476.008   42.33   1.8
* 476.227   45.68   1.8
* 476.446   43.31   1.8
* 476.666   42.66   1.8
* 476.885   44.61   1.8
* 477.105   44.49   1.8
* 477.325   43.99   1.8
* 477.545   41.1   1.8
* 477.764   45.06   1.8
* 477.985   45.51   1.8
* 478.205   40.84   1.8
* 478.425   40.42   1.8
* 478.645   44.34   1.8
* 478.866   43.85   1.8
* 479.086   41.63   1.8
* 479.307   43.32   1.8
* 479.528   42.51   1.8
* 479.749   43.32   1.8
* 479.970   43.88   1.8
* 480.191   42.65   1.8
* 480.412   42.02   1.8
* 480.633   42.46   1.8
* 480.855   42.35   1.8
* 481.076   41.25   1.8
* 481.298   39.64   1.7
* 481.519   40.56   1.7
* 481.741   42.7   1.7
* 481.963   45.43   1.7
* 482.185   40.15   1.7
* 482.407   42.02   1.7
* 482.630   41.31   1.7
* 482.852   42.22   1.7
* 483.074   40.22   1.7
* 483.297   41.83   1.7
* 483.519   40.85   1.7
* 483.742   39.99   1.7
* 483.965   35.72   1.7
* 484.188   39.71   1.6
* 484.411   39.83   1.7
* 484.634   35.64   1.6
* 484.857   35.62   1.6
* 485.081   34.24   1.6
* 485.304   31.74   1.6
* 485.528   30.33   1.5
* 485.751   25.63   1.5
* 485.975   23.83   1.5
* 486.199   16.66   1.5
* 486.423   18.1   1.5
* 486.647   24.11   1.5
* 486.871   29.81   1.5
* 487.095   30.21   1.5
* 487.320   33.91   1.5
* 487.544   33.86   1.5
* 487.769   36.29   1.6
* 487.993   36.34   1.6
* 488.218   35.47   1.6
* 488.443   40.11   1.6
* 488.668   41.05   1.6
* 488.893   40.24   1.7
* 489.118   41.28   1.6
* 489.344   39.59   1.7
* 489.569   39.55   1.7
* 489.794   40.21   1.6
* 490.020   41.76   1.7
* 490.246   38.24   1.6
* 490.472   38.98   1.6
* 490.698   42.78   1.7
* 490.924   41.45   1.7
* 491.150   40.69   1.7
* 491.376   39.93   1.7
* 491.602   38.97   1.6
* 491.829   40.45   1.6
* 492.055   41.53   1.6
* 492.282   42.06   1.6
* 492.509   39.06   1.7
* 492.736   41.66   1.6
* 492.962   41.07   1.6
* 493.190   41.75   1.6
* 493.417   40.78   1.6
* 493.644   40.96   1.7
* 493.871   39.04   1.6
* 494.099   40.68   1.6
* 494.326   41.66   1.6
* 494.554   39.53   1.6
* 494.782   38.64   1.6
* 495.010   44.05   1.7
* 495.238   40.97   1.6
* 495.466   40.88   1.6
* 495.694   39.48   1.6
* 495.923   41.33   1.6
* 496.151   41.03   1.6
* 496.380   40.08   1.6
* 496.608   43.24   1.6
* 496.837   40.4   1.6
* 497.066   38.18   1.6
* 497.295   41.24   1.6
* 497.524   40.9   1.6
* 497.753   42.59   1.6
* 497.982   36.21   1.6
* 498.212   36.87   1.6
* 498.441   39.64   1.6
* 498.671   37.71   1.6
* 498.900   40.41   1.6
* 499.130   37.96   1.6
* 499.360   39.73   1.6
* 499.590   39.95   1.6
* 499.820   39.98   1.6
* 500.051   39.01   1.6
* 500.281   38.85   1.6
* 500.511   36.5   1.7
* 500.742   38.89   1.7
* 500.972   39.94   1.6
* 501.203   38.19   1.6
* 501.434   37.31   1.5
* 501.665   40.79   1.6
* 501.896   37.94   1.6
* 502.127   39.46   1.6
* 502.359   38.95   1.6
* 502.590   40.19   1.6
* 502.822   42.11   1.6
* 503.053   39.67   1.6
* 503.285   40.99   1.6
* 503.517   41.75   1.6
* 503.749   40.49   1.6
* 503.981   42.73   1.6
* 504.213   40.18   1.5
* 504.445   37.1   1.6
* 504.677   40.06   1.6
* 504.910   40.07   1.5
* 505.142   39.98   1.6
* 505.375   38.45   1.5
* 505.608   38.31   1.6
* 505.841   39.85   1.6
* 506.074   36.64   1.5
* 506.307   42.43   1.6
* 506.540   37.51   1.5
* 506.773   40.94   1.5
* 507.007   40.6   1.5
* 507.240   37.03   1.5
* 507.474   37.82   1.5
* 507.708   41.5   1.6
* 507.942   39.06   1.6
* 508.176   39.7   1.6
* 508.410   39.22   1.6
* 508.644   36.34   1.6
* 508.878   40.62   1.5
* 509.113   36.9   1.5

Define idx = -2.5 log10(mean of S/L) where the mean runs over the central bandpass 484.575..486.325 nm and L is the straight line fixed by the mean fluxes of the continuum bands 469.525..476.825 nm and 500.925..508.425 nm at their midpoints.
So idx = 0.42 mag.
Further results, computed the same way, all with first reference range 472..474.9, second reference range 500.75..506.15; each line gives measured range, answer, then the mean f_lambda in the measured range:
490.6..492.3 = 0.01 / 40.9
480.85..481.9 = 0.04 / 41.4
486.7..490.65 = 0.12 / 37.4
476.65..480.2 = 0.00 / 43.2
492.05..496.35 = 0.00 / 40.8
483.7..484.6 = 0.11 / 38.4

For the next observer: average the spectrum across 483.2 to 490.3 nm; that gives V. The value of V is 34.7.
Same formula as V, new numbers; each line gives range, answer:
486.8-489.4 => 36.6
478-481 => 42.7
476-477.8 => 43.7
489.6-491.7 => 40.3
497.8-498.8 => 38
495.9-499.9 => 39.8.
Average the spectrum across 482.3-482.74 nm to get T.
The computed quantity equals 41.6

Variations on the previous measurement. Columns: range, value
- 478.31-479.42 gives 42.7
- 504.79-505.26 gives 40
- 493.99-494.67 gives 40.6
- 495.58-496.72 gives 41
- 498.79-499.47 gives 39.3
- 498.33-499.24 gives 38.9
